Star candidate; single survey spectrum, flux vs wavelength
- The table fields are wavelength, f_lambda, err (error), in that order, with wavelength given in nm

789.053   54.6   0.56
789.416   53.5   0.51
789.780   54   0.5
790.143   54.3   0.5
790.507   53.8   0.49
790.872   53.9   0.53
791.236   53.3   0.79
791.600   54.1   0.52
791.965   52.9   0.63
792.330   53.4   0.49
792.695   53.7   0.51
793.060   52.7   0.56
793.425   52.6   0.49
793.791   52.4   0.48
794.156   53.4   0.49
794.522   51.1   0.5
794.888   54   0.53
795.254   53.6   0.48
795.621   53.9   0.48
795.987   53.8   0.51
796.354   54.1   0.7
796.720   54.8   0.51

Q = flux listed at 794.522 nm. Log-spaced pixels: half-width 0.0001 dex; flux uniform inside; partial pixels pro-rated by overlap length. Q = 51.1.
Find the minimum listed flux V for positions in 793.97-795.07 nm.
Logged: 51.1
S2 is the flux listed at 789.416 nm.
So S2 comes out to 53.5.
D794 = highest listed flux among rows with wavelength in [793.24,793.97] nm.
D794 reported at 52.6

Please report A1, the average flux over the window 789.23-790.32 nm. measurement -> 54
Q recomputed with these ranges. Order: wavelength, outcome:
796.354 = 54.1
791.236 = 53.3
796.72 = 54.8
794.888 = 54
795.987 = 53.8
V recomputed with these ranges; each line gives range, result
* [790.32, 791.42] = 53.3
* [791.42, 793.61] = 52.6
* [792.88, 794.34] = 52.4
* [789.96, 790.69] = 53.8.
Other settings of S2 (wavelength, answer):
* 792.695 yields 53.7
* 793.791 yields 52.4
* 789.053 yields 54.6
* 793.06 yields 52.7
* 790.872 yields 53.9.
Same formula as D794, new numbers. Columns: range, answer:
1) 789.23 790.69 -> 54.3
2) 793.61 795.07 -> 54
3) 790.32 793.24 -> 54.1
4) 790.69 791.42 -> 53.9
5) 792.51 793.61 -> 53.7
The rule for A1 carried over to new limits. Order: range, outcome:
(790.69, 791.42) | 53.7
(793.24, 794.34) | 52.8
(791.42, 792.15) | 53.5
